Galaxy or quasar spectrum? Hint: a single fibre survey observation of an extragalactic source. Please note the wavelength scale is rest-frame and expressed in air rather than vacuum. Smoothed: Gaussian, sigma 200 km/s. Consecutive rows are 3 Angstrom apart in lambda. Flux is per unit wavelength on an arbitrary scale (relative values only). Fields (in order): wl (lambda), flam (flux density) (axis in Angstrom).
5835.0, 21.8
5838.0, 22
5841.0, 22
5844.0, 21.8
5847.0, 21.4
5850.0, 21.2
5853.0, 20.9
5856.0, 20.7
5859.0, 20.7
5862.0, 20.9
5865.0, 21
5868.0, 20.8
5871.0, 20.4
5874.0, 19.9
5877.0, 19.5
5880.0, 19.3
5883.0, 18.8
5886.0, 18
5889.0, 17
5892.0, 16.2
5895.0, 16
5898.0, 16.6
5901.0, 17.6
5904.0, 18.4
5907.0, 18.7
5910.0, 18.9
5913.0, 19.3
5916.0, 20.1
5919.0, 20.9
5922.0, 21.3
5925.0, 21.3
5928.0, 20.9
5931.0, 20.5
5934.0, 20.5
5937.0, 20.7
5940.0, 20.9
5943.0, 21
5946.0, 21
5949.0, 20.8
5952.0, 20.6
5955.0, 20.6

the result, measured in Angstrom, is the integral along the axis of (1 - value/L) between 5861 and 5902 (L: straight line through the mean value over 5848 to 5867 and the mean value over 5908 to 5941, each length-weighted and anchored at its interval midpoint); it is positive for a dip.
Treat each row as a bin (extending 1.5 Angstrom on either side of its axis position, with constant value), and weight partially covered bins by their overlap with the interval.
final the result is 4.1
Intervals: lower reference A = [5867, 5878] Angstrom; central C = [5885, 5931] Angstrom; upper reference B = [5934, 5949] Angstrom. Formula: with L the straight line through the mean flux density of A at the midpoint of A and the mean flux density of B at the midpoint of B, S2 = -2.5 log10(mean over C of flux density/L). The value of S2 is 0.09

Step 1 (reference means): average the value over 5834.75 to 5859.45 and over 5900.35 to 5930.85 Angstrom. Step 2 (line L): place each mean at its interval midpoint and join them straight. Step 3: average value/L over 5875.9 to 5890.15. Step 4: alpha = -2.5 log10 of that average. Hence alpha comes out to 0.11 mag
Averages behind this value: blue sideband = 21.4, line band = 18.5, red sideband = 19.8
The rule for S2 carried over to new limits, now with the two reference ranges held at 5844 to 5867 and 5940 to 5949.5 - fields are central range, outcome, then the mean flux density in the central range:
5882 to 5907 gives 0.205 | 17.4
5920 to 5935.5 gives 0.003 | 20.9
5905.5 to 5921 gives 0.071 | 19.6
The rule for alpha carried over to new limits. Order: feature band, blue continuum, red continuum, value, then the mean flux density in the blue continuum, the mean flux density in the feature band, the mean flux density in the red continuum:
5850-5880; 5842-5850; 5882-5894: -0.046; 21.5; 20.5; 17.4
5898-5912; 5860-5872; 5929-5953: 0.141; 20.8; 18.2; 20.8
